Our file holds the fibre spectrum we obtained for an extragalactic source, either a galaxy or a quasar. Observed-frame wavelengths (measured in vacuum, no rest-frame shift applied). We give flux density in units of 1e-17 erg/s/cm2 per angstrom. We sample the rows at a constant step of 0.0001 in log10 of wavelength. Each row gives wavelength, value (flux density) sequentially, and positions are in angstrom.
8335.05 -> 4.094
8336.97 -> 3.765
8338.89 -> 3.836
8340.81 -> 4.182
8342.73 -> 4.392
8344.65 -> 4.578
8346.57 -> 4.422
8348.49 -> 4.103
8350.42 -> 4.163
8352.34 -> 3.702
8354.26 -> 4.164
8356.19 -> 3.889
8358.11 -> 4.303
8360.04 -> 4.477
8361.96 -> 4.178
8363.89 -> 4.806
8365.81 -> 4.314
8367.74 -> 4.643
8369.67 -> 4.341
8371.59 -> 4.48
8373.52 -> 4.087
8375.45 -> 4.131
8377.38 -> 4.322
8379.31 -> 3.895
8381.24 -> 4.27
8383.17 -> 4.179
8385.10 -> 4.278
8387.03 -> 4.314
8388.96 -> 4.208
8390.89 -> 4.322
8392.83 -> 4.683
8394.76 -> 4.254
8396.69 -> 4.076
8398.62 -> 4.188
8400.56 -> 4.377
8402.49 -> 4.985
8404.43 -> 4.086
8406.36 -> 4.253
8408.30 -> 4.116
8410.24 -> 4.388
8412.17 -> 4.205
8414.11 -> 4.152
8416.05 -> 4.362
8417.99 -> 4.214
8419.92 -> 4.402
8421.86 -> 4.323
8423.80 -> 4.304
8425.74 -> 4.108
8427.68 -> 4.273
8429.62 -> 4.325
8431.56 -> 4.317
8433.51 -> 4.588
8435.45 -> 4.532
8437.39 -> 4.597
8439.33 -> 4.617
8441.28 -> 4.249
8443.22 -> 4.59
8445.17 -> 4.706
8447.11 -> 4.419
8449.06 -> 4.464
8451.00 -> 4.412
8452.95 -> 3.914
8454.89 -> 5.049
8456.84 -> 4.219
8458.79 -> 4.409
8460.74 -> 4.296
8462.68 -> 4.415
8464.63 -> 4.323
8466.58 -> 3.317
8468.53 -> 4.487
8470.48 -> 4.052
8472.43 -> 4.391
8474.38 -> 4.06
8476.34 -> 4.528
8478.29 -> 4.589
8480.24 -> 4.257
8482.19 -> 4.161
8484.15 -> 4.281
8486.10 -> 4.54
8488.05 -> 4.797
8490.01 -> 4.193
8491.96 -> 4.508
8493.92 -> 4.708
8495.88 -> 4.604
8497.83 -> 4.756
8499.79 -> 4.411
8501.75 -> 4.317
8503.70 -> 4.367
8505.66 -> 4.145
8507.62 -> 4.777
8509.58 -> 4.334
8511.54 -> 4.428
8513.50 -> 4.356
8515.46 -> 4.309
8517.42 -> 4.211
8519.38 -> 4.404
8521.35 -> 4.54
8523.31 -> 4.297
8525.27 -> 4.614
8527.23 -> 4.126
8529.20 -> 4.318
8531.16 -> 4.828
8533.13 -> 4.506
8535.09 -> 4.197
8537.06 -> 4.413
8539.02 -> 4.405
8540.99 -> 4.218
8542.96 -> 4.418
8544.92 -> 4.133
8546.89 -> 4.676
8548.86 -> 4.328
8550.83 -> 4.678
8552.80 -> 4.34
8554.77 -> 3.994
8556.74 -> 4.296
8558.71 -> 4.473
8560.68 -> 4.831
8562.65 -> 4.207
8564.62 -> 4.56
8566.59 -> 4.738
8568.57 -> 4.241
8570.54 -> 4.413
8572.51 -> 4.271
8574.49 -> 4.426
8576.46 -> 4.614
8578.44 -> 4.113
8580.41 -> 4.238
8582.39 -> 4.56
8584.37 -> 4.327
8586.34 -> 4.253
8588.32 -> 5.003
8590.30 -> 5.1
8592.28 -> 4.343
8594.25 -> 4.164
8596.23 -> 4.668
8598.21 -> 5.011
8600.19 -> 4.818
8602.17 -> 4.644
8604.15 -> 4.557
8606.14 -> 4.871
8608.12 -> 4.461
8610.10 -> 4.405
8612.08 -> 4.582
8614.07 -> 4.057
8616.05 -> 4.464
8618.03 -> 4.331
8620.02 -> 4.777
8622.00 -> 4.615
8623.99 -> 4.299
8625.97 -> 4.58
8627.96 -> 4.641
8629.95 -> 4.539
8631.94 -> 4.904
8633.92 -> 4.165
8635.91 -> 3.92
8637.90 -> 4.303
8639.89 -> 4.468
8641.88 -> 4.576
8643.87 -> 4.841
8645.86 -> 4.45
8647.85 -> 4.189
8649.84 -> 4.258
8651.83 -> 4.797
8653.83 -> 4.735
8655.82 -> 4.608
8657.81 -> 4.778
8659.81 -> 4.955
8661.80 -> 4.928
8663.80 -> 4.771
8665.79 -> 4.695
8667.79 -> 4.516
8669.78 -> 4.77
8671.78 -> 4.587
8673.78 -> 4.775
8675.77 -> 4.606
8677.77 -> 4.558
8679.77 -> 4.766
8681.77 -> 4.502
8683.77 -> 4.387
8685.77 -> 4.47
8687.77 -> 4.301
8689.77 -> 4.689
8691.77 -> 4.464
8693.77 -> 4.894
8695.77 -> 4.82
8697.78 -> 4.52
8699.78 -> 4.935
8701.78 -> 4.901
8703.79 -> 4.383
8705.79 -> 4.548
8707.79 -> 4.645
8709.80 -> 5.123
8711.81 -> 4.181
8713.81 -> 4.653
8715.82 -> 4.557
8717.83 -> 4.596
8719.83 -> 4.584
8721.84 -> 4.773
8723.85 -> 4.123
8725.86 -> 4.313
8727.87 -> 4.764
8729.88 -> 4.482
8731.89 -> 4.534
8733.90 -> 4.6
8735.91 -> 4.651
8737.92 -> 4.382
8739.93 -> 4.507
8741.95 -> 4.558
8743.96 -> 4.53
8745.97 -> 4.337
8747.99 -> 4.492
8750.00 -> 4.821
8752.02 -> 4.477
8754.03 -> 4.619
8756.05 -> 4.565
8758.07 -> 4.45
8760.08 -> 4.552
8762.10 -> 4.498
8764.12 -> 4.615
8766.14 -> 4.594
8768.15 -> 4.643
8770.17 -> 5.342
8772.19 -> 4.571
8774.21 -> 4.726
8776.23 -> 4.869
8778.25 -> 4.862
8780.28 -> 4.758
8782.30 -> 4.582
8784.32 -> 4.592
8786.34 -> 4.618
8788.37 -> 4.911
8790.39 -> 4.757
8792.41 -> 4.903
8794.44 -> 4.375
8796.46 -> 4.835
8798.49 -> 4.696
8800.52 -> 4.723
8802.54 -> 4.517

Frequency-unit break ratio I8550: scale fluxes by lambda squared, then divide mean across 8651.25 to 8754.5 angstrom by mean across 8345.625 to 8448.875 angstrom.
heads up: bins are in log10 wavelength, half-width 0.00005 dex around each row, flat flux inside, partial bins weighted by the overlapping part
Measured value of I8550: 1.1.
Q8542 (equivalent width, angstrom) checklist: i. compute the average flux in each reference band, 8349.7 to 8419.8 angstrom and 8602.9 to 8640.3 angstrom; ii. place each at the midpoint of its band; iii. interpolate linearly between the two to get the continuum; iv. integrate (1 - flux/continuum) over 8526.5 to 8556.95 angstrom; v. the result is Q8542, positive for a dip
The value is 0.23 angstrom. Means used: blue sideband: 4.27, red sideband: 4.47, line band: 4.37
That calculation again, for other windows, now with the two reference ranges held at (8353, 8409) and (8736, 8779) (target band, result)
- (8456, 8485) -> 0.8 angstrom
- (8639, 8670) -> -0.8 angstrom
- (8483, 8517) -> -0.4 angstrom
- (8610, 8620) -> 0.2 angstrom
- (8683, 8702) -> -0.3 angstrom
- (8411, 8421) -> 0.1 angstrom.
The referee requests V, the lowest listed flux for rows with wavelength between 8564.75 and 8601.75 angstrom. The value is 4.113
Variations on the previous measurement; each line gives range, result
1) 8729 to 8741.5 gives 4.382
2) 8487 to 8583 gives 3.994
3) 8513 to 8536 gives 4.126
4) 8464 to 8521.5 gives 3.317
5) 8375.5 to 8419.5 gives 3.895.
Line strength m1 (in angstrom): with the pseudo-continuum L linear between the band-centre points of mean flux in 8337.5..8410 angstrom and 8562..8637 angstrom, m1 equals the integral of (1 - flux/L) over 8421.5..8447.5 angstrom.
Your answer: -0.6 angstrom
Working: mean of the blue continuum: 4.27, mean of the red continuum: 4.5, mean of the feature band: 4.43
